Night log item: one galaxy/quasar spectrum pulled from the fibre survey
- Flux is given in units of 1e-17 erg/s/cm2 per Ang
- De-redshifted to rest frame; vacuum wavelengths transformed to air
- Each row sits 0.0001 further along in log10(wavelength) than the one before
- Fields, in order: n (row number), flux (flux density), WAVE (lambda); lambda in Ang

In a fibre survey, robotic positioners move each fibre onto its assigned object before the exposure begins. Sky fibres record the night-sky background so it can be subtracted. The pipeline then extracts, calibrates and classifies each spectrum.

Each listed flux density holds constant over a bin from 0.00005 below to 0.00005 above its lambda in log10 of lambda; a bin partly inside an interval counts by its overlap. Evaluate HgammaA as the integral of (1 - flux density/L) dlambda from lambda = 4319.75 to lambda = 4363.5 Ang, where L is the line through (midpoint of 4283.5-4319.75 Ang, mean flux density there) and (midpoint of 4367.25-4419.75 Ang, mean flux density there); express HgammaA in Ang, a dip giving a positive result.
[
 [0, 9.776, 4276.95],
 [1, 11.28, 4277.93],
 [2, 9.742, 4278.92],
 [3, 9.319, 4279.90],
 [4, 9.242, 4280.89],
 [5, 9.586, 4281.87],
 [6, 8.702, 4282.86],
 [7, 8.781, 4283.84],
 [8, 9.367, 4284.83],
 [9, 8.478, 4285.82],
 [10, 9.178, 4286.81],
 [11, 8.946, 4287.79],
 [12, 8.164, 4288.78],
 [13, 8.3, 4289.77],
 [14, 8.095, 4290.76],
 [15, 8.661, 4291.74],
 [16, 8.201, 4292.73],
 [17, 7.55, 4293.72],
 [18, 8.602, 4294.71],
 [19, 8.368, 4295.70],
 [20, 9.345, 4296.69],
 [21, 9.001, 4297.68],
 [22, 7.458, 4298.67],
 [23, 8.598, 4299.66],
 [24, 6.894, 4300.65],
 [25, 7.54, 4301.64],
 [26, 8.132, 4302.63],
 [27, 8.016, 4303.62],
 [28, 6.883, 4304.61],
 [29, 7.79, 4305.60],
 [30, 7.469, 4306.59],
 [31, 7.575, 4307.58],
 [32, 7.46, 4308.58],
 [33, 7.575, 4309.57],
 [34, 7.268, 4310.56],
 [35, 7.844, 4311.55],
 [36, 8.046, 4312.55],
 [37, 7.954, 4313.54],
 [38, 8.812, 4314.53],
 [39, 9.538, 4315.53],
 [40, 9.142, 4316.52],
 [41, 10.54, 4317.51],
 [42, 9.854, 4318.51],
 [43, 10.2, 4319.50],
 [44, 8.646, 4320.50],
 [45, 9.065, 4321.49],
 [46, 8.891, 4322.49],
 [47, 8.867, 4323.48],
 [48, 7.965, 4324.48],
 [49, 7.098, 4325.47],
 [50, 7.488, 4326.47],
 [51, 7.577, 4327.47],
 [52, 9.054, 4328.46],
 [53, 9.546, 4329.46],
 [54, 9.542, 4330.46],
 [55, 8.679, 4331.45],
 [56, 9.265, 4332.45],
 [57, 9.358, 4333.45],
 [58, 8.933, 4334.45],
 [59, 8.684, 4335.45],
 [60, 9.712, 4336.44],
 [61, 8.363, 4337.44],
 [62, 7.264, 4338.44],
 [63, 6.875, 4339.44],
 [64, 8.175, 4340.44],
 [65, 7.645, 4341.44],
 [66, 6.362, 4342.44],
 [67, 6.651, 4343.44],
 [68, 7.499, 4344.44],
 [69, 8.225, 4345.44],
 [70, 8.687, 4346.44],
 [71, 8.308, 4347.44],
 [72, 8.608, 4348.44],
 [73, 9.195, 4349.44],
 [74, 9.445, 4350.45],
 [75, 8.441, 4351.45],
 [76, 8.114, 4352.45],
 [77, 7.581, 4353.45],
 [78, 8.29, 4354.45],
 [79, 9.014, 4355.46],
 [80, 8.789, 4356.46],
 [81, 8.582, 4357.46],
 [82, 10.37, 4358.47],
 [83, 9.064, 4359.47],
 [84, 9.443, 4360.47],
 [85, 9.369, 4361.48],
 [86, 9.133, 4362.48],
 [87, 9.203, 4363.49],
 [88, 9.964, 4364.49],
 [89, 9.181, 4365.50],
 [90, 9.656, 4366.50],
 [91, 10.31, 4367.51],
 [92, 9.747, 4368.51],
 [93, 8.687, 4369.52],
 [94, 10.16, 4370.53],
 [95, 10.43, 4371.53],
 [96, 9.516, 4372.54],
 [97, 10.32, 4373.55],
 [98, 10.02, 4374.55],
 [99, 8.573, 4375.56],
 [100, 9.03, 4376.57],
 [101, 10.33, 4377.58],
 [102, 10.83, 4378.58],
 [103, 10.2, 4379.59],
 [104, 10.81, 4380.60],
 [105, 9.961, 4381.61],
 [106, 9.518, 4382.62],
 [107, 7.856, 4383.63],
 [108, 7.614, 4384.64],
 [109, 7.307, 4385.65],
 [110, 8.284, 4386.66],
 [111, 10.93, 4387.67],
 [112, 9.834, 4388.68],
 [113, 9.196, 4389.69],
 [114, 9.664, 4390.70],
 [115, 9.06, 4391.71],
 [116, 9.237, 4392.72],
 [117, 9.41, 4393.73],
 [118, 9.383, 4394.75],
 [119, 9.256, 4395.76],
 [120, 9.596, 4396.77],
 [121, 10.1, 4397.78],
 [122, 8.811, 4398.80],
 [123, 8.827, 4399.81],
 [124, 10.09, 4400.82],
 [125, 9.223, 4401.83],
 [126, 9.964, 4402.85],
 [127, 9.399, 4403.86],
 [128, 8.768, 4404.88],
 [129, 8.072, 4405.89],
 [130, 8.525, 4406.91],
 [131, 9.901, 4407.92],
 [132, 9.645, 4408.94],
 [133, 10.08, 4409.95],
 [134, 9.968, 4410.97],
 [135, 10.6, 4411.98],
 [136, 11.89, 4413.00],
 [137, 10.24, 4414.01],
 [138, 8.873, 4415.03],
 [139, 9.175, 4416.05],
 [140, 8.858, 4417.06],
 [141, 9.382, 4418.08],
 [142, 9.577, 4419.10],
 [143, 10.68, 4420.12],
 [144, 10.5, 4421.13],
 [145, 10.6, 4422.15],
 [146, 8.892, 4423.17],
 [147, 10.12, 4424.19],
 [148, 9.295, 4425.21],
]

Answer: 1.6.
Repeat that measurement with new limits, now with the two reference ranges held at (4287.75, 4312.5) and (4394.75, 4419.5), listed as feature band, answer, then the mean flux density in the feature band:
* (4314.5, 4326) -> -1.11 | 9.06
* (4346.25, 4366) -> -0.34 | 8.94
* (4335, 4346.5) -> 1.01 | 7.81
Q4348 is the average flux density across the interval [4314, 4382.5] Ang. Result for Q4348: 8.99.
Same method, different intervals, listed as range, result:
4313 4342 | 8.71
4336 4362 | 8.39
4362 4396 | 9.49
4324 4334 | 8.56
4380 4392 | 9.18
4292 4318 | 8.14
